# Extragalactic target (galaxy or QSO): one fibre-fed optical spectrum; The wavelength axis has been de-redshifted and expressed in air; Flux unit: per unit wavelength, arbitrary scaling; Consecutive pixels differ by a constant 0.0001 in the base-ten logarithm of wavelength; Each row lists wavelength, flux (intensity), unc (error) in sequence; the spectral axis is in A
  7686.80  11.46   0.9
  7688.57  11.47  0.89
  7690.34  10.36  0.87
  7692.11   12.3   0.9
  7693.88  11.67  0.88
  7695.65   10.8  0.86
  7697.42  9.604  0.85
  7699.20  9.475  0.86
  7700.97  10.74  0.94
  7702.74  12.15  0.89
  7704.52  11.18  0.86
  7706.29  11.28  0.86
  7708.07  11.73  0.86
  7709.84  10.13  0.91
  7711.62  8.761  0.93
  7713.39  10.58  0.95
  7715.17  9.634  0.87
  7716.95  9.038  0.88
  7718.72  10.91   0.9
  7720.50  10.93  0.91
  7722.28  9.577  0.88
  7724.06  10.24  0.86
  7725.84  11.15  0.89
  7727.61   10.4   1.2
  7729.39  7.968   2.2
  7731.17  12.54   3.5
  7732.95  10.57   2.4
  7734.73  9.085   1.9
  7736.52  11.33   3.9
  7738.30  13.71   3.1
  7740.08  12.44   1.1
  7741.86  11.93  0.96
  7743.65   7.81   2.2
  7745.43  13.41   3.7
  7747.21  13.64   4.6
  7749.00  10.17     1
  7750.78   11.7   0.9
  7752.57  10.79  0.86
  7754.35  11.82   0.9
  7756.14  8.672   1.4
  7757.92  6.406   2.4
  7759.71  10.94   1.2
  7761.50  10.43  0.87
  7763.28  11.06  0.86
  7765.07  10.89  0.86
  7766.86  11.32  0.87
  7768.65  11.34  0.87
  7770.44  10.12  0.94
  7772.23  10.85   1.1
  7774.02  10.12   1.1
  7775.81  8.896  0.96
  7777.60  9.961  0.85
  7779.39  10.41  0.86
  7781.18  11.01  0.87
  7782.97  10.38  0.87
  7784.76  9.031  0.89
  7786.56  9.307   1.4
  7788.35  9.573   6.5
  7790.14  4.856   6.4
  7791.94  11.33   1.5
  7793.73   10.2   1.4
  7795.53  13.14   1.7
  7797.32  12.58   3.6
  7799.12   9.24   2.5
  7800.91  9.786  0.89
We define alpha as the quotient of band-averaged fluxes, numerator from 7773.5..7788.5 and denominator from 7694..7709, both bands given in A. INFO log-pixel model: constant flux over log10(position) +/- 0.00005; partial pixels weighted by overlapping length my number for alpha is 0.9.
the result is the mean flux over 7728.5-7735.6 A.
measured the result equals 10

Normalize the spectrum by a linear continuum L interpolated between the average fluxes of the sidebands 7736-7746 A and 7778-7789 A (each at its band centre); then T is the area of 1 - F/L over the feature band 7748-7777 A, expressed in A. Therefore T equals 1.28 A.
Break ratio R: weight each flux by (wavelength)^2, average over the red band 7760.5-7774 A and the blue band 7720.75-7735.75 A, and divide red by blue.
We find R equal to 1.07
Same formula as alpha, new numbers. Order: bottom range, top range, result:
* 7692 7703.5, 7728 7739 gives 0.99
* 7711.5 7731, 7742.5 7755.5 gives 1.12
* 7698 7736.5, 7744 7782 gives 1.02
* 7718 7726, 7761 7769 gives 1.05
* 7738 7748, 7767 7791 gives 0.81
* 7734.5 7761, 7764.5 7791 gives 0.90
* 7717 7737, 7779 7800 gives 0.97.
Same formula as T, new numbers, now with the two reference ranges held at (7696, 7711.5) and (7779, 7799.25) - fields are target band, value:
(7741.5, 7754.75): -1.3 A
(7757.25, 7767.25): 0.1 A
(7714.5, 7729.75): 0.7 A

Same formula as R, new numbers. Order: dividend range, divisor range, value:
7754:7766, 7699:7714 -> 0.94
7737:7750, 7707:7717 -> 1.19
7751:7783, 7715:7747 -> 0.97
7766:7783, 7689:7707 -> 0.97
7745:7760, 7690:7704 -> 1.00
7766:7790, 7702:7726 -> 0.97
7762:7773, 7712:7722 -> 1.09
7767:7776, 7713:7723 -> 1.05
